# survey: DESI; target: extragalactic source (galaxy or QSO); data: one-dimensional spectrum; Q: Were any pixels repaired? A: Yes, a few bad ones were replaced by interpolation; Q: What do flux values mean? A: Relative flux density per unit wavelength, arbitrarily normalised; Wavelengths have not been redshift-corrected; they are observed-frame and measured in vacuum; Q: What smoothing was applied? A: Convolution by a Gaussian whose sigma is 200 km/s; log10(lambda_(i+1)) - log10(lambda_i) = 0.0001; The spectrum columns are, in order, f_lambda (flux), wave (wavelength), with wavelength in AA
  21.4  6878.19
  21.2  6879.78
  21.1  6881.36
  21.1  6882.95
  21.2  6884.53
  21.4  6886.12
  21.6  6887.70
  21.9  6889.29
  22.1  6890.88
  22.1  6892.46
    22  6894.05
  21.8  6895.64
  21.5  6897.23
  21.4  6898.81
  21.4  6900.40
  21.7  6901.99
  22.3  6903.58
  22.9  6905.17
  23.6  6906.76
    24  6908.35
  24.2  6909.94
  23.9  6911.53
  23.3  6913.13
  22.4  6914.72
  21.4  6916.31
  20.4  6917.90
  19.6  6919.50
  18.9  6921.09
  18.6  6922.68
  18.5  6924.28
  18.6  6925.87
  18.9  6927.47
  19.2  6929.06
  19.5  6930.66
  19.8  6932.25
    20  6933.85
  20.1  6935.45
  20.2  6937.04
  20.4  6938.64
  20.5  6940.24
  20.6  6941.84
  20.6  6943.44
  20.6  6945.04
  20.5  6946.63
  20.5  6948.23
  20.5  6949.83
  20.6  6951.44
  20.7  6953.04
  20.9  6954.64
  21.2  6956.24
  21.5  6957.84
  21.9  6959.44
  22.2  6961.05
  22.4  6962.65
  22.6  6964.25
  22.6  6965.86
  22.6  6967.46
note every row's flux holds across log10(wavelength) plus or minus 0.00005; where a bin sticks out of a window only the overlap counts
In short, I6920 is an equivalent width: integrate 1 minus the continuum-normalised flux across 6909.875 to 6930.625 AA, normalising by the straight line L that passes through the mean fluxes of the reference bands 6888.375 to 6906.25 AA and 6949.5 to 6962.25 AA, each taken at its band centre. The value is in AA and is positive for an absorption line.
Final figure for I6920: 1.2 AA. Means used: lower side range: 21.9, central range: 20.4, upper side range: 21.2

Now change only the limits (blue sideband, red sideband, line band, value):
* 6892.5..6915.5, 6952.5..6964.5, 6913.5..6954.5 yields 3.6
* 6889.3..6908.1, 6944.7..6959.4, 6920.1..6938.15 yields 1.7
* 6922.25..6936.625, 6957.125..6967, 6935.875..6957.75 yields 0.2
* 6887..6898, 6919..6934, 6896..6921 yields -2.0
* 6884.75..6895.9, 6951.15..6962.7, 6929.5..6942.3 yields 0.9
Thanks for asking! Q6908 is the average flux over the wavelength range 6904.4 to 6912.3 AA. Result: 23.7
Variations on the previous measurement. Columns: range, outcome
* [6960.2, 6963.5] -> 22.3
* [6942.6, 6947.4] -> 20.6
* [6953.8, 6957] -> 21.1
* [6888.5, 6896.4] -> 22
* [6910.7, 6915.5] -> 23.2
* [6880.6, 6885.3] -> 21.1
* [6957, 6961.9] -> 21.9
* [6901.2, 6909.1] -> 22.9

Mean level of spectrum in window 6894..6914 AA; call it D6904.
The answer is 22.6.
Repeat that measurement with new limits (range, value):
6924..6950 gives 20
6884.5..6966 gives 21.2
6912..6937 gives 20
